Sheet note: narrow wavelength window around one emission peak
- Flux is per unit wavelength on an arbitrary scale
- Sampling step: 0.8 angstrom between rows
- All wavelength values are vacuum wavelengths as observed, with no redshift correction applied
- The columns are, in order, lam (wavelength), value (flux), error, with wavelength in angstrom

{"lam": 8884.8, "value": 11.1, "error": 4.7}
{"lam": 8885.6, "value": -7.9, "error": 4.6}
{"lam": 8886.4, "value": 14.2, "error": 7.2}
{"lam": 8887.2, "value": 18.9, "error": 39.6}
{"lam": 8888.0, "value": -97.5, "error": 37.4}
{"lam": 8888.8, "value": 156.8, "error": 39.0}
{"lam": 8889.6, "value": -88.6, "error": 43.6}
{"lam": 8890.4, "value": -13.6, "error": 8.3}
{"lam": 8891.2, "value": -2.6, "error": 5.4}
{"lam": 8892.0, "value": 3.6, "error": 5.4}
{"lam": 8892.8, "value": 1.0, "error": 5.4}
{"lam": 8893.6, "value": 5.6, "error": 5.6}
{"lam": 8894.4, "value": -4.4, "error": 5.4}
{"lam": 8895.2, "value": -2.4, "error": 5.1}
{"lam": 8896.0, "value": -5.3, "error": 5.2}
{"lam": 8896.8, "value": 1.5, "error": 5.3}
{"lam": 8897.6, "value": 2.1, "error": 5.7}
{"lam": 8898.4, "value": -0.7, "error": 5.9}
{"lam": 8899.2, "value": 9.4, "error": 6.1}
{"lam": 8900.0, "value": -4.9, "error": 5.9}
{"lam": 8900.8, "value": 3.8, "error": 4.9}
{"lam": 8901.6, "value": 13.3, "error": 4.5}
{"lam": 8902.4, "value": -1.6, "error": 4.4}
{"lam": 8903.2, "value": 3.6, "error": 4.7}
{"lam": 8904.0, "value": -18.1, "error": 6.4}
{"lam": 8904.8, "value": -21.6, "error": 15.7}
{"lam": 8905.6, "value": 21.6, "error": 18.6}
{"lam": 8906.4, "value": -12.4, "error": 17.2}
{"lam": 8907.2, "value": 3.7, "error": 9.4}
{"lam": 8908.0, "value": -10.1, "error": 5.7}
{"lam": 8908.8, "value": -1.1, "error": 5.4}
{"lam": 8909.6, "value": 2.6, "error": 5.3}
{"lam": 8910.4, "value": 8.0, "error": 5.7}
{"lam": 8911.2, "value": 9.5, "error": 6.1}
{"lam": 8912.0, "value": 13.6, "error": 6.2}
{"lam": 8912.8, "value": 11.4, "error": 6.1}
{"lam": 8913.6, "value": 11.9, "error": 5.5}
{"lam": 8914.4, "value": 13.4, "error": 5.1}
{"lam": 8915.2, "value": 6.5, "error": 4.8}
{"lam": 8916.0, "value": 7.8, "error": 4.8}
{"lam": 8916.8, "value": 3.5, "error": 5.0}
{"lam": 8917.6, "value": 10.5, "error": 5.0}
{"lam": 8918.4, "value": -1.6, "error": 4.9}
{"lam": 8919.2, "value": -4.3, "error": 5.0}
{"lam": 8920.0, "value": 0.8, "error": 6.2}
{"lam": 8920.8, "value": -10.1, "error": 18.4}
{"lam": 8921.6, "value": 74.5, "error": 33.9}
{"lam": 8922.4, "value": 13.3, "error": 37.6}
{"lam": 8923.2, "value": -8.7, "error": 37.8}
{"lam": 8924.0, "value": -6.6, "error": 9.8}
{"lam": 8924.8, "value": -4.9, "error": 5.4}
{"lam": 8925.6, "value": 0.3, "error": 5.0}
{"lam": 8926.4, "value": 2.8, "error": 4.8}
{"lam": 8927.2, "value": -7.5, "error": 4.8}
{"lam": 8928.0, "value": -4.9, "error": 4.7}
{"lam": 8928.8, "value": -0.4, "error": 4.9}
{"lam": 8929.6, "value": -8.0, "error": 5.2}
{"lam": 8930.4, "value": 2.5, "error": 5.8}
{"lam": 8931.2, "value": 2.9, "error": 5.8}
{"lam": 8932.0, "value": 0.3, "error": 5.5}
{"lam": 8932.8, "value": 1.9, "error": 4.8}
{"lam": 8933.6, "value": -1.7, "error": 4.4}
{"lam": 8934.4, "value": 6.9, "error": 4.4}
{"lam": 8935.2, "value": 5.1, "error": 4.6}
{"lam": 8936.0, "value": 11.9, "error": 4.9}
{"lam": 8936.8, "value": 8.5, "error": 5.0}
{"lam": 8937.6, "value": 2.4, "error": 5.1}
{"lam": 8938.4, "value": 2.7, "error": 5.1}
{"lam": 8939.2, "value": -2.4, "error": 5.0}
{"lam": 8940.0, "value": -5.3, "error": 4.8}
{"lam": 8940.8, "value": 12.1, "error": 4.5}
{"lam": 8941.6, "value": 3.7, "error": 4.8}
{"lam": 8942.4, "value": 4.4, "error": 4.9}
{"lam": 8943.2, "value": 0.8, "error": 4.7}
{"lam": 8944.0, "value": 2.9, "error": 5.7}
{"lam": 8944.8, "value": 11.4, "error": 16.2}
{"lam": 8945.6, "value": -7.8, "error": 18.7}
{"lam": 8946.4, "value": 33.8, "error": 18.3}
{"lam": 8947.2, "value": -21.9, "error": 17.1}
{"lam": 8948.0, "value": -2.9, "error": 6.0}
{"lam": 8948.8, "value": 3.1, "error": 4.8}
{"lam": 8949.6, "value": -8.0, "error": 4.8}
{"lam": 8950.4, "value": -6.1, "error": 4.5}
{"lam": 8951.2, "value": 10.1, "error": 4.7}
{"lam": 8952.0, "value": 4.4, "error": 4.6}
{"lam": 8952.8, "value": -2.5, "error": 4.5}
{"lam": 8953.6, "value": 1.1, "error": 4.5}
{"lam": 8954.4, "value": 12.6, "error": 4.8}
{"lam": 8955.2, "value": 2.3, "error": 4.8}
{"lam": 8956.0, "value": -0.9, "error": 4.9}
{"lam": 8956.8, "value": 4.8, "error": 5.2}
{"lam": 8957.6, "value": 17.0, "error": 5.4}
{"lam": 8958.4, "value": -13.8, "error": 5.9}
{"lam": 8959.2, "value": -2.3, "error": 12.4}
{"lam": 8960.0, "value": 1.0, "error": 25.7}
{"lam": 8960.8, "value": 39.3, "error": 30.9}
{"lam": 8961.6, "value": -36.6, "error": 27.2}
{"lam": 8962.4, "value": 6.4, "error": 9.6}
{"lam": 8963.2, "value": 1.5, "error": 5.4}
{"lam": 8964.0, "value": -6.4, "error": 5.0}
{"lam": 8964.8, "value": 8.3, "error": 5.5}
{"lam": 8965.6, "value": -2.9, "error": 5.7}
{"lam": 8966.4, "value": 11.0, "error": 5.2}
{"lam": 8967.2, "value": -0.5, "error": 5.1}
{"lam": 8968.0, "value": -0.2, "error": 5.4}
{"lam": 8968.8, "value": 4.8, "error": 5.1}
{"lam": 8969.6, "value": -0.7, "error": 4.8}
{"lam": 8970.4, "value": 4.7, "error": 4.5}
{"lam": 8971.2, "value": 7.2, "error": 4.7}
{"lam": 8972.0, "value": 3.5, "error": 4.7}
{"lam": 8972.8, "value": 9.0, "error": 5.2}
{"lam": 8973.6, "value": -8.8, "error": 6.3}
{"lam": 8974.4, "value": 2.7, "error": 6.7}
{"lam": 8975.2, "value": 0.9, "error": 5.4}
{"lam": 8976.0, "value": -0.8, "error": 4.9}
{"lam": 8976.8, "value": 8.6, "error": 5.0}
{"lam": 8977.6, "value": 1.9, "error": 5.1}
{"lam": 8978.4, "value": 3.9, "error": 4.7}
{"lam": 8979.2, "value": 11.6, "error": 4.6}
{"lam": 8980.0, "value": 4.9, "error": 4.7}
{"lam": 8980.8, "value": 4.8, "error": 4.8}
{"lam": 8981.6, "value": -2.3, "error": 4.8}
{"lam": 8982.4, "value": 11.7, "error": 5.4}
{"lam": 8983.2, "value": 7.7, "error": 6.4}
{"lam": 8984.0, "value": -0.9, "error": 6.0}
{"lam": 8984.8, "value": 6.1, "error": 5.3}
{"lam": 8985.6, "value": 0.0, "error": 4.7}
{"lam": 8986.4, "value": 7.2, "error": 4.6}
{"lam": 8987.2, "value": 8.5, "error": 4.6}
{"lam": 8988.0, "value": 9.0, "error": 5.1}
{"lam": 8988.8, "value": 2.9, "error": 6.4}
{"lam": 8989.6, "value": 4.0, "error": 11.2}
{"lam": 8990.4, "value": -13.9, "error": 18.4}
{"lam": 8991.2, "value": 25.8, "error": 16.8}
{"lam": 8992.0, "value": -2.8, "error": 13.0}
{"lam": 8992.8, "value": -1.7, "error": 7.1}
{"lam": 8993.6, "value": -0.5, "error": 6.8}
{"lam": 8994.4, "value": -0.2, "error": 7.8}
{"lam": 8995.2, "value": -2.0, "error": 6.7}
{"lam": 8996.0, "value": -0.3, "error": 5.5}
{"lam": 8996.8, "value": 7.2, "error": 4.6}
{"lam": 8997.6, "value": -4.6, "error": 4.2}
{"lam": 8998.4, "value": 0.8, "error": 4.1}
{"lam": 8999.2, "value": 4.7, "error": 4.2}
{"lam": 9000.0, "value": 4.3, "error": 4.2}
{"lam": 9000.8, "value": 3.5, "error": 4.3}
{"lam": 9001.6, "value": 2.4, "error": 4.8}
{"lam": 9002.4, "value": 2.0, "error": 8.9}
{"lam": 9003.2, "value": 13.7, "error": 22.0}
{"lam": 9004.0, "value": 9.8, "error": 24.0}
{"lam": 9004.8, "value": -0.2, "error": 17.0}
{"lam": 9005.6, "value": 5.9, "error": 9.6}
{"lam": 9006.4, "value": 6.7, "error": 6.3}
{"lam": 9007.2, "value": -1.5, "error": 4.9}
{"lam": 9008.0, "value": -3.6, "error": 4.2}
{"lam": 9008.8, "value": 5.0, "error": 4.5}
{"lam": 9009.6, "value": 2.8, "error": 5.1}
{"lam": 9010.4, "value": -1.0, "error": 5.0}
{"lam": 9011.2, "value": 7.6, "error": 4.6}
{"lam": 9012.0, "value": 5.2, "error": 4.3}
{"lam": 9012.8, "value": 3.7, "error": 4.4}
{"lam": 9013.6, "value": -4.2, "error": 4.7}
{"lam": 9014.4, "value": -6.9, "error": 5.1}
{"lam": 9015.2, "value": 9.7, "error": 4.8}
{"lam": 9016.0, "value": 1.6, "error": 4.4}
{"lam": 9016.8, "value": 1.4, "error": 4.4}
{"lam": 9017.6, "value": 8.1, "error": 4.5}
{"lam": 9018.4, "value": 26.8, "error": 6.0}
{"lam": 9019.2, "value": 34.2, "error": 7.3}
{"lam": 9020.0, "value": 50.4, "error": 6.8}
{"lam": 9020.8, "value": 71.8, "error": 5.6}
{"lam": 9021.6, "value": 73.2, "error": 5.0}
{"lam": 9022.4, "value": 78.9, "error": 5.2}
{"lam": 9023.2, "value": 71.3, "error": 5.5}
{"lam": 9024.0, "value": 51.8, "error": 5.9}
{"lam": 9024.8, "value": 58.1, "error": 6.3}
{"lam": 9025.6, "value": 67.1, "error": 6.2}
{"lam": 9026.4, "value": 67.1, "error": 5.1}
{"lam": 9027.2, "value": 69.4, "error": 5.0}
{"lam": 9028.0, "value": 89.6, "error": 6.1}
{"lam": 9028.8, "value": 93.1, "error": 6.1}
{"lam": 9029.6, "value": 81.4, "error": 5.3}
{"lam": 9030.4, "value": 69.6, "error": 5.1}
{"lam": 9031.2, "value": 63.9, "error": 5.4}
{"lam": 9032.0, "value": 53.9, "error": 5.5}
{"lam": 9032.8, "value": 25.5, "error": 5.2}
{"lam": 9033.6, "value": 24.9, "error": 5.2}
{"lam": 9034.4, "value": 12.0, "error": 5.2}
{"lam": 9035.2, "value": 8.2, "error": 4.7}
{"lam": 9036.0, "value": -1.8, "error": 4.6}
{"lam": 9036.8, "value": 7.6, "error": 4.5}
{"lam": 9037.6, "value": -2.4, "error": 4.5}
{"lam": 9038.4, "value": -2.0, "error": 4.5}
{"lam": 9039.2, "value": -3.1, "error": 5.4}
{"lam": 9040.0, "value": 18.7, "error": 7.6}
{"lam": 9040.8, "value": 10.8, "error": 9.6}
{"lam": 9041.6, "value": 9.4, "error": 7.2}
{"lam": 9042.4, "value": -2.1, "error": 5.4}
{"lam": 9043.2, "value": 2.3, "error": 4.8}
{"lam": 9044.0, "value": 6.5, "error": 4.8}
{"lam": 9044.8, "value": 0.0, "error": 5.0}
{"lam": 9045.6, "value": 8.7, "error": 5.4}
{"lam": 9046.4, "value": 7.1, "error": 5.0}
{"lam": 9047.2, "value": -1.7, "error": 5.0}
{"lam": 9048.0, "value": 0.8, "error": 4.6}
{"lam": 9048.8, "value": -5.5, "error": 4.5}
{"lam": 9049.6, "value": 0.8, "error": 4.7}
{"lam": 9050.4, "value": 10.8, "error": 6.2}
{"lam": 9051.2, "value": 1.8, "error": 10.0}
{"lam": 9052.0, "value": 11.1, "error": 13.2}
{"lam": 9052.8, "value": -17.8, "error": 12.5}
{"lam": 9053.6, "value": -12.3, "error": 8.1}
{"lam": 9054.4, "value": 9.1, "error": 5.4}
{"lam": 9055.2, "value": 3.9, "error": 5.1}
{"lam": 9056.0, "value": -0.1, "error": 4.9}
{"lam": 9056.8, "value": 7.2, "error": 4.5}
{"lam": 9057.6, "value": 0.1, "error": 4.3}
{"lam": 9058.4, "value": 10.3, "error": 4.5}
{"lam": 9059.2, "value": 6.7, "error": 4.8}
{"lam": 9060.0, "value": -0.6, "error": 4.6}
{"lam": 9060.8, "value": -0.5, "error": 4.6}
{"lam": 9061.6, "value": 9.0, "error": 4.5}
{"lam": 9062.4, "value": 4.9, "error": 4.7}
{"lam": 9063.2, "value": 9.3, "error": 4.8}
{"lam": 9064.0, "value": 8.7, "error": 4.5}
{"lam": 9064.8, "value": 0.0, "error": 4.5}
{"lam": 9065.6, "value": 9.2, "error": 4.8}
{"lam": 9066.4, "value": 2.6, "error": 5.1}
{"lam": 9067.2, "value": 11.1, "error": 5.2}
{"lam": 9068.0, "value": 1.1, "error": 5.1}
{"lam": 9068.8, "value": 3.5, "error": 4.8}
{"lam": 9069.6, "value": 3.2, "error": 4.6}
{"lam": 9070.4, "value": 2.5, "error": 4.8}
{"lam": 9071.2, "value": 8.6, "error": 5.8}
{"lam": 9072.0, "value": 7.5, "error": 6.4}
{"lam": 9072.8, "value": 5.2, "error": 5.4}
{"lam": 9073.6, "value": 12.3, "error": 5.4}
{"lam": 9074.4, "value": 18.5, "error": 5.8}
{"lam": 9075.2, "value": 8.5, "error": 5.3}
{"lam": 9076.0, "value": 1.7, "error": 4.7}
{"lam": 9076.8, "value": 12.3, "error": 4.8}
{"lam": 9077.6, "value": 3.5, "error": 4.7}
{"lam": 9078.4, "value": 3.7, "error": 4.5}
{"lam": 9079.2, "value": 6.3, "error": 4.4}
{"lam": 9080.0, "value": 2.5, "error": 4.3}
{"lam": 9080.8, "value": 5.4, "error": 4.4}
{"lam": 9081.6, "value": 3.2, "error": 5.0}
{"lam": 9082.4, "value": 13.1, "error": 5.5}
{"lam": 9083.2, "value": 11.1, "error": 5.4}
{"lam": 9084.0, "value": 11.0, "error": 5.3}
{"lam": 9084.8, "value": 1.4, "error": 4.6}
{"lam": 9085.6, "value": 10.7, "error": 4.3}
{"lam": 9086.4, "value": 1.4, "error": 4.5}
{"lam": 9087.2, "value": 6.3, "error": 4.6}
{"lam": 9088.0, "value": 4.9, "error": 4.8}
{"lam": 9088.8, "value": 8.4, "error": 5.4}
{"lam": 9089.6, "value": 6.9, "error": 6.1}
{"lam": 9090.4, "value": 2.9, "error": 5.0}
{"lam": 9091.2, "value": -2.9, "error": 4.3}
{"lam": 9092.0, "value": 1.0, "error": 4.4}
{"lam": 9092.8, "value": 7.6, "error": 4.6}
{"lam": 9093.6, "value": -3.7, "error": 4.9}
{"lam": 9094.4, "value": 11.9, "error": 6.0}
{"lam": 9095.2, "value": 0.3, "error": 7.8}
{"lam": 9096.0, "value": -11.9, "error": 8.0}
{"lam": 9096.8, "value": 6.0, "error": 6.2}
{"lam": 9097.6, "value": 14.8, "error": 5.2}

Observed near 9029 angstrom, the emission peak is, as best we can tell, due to [O II] 3727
